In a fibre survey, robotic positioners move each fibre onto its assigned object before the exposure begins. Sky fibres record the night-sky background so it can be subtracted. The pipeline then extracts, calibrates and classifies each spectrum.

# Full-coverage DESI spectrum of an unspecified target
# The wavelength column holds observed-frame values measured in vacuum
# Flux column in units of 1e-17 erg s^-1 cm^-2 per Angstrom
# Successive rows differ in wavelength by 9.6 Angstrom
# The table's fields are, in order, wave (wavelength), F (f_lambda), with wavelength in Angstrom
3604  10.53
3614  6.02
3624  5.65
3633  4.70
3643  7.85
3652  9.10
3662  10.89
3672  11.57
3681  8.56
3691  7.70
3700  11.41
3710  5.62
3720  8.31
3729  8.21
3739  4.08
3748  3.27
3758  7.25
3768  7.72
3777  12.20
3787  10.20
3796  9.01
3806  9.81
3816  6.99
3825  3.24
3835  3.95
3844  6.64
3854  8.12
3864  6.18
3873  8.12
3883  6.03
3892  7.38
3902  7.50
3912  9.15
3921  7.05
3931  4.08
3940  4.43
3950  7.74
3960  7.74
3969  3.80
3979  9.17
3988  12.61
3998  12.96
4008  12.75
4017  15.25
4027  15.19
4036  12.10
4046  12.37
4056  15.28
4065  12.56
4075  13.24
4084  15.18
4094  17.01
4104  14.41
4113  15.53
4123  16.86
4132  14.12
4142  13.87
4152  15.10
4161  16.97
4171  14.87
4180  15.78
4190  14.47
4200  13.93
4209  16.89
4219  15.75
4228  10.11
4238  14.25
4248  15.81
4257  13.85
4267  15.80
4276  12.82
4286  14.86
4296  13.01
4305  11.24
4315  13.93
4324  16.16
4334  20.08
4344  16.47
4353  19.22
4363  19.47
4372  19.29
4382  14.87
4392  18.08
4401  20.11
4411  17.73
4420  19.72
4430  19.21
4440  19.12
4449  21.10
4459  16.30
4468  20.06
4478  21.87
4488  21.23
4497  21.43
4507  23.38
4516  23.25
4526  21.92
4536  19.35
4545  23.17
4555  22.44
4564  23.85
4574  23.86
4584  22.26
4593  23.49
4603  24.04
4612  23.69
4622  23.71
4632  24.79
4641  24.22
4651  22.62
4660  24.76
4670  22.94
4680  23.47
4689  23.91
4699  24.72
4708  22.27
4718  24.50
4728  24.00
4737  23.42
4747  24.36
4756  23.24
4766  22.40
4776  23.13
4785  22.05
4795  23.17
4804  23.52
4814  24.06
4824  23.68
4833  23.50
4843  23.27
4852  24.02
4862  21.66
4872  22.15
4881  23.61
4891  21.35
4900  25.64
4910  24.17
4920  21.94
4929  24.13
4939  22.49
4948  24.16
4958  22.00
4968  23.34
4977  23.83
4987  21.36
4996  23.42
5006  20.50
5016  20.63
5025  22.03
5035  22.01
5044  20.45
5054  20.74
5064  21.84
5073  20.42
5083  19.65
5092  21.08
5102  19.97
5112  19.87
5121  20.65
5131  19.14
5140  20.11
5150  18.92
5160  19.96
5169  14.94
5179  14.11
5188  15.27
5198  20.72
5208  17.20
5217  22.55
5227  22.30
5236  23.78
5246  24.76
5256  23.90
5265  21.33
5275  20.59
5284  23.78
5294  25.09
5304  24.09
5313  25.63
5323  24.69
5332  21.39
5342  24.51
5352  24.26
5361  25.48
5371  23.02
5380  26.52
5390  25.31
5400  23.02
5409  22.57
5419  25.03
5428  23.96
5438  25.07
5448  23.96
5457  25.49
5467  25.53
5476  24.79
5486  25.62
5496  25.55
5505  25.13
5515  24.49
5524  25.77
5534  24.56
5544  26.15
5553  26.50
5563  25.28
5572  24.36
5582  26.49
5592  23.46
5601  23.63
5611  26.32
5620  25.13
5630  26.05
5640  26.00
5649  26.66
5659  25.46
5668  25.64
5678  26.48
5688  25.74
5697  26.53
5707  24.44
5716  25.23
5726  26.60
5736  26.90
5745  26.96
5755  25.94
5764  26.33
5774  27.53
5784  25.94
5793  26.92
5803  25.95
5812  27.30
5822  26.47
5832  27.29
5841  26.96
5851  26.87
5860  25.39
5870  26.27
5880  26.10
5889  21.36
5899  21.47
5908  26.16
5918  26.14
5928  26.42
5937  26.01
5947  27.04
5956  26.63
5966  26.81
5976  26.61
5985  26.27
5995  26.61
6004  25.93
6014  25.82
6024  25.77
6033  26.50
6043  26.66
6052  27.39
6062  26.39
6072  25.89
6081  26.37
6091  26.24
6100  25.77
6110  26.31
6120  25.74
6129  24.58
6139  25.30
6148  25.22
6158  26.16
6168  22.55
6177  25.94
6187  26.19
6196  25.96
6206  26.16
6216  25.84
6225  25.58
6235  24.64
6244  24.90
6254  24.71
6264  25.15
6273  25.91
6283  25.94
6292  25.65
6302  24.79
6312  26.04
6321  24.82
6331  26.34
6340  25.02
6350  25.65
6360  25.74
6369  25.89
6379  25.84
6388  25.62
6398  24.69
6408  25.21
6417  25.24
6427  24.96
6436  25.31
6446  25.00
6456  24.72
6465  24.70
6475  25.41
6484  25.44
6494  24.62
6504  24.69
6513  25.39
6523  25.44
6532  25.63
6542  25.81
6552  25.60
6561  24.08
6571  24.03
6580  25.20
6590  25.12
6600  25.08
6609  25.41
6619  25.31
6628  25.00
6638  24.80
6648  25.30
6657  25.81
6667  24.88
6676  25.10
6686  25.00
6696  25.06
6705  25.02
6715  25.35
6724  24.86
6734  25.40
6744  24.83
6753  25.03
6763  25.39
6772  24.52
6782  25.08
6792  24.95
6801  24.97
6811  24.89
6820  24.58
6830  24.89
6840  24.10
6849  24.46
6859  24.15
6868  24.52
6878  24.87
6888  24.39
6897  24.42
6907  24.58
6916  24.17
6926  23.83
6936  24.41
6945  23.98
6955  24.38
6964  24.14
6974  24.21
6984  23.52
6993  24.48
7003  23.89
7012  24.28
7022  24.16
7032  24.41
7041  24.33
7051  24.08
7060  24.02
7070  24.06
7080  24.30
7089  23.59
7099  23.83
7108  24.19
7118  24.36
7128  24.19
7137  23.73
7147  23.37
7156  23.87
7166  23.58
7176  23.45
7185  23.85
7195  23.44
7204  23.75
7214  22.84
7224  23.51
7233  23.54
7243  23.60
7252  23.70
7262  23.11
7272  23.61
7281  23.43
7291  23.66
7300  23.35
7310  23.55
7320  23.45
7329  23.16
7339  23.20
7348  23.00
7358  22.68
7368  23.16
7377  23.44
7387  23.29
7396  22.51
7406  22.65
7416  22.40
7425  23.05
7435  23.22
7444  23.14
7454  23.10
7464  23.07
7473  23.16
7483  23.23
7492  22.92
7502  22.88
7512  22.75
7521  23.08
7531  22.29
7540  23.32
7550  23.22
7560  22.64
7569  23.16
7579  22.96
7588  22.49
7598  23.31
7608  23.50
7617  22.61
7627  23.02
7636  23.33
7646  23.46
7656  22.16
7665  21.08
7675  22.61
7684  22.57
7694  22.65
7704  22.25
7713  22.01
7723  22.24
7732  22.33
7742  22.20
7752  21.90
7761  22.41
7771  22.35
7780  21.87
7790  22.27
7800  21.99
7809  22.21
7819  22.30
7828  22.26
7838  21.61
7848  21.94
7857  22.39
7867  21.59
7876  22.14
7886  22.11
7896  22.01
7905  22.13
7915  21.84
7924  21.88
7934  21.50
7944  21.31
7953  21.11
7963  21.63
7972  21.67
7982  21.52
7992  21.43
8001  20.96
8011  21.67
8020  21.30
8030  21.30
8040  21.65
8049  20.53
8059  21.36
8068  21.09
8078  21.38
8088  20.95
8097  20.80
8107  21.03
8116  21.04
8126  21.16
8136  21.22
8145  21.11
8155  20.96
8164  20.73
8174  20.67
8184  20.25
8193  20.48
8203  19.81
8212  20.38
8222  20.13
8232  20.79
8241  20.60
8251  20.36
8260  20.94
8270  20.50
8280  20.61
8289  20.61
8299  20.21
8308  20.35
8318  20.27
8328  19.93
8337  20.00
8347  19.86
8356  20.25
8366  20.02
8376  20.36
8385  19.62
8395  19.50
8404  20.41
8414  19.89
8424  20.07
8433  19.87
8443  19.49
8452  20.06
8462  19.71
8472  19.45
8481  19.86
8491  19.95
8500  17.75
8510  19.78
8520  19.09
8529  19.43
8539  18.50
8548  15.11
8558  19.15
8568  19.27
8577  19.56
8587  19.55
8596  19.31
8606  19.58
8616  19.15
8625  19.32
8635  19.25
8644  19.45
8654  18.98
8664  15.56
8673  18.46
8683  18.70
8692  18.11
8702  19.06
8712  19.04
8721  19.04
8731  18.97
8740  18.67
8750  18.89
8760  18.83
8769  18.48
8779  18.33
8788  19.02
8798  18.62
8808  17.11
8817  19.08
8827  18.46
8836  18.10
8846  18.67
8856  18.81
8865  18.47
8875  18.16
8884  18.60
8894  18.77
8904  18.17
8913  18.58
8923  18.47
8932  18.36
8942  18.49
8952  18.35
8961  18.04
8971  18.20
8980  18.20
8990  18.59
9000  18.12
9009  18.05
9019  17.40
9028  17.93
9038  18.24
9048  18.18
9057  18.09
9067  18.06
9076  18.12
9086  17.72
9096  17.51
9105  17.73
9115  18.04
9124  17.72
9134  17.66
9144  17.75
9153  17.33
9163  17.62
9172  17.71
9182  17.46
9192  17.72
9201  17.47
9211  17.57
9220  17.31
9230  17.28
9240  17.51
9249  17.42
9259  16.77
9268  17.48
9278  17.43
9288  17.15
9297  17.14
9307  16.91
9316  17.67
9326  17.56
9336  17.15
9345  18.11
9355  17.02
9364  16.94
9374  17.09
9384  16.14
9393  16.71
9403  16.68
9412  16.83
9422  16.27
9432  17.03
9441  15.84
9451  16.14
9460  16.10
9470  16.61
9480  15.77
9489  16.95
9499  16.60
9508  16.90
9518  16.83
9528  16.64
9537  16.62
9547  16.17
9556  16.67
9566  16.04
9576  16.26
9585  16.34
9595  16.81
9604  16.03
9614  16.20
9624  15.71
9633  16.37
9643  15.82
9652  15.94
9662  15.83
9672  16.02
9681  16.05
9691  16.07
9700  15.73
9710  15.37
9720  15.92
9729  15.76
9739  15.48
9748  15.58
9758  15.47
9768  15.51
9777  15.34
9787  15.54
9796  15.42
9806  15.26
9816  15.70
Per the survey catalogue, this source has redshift 0.000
